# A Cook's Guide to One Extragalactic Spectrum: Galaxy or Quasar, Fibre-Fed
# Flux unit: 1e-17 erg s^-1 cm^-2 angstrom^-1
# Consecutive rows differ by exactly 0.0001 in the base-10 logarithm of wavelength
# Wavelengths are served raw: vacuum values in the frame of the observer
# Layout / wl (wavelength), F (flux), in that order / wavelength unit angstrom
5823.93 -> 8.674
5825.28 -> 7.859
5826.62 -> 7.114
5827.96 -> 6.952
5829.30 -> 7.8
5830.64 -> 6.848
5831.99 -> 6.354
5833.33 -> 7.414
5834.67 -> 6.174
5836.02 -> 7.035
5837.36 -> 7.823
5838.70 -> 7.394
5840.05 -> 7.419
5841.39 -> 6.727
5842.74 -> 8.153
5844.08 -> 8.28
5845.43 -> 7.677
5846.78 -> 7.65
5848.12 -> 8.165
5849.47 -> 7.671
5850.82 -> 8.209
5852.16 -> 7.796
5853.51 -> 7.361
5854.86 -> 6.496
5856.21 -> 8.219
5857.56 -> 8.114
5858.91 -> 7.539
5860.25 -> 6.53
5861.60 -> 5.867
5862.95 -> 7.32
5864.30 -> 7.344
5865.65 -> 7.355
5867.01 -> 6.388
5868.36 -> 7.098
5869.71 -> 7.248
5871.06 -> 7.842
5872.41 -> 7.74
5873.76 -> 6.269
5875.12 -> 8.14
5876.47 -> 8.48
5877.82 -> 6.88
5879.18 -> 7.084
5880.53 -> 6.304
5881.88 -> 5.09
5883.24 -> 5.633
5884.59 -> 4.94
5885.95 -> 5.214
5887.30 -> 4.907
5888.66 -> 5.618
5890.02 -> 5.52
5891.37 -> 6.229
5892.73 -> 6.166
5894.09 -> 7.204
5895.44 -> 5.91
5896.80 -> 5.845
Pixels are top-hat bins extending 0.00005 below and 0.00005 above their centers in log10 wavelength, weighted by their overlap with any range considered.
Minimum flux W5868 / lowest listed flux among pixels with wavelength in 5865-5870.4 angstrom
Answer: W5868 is 6.388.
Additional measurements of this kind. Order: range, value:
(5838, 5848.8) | 6.727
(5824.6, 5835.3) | 6.174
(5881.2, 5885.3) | 4.94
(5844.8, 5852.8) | 7.65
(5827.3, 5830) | 6.952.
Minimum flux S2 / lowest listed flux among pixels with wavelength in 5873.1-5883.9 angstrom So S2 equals 5.09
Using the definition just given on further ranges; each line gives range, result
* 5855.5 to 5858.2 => 8.114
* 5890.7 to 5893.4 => 6.166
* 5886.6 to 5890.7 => 4.907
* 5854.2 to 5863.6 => 5.867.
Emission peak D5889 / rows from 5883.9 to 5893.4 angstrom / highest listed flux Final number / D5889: 6.229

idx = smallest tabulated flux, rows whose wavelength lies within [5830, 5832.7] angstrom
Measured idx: 6.354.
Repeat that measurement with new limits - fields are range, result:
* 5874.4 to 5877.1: 8.14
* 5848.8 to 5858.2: 6.496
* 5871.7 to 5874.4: 6.269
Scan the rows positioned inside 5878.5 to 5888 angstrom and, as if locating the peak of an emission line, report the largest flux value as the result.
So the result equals 7.084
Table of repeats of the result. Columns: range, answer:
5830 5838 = 7.823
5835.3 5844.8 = 8.28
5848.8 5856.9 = 8.219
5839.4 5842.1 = 7.419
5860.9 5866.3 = 7.355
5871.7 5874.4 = 7.74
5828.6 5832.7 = 7.8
